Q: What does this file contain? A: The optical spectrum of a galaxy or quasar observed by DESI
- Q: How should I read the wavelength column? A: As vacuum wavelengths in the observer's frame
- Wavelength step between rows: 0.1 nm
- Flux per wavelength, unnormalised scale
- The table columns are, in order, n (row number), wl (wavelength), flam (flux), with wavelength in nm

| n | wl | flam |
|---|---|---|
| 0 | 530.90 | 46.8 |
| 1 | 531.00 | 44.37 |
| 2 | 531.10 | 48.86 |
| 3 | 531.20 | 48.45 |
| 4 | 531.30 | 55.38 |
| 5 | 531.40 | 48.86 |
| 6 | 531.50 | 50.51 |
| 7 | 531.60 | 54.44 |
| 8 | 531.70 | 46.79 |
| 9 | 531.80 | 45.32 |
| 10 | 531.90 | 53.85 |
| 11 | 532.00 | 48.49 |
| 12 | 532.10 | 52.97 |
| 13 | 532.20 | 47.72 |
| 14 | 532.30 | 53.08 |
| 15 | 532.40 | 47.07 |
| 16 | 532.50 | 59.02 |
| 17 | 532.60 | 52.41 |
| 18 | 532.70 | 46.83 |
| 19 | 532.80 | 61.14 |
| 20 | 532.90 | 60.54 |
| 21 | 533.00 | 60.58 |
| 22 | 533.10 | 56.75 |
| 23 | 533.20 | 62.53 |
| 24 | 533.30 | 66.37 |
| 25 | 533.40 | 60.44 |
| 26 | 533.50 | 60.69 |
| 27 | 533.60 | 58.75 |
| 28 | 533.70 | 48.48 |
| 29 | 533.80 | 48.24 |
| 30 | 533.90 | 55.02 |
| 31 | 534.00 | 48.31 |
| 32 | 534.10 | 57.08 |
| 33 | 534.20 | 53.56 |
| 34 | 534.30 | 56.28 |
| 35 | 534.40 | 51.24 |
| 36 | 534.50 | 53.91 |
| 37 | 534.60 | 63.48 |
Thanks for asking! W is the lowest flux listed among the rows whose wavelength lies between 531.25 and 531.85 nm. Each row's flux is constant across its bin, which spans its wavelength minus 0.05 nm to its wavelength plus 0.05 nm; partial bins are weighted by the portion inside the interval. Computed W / 45.32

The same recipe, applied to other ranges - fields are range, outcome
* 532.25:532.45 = 47.07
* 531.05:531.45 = 48.45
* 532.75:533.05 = 60.54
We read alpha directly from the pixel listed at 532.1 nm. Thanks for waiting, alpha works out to 52.97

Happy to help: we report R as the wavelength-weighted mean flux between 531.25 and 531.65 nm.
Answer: 52.3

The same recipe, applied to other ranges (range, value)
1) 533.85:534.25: 53.5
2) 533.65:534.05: 50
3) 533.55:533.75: 53.6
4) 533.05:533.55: 61.4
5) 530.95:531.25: 47.2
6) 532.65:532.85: 54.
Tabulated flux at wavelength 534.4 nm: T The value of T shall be 51.24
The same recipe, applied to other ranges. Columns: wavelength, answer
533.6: 58.75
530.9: 46.8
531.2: 48.45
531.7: 46.79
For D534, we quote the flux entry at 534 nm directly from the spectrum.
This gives 48.31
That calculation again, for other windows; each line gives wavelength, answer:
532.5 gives 59.02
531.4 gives 48.86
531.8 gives 45.32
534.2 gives 53.56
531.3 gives 55.38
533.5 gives 60.69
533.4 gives 60.44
